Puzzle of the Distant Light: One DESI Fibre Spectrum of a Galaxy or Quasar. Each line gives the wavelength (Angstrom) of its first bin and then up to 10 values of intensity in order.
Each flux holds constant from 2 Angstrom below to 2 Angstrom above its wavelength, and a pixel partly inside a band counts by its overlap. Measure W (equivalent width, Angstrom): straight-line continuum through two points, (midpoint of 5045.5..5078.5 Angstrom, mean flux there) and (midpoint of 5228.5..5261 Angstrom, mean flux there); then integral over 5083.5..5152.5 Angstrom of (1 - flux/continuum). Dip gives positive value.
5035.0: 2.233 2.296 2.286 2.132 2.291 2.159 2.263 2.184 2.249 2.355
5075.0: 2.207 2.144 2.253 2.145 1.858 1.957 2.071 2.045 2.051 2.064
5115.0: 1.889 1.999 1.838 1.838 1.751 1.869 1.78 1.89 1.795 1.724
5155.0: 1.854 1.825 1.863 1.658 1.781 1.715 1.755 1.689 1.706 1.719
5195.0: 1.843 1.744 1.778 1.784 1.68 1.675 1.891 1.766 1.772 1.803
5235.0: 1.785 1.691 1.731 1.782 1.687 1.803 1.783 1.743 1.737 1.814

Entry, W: 5.33 Angstrom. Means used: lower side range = 2.23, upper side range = 1.76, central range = 1.92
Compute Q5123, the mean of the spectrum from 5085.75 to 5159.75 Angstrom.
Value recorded 1.91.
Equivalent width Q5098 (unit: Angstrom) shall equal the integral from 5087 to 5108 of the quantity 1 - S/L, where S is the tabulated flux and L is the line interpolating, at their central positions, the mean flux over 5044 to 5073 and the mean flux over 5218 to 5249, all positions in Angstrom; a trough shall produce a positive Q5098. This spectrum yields 1.2 Angstrom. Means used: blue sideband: 2.24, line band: 2.01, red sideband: 1.77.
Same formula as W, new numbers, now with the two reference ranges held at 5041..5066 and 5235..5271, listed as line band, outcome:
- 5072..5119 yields 1.3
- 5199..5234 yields 1.3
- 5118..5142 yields 2.3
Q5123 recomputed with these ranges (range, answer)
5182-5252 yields 1.75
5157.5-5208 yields 1.76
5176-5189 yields 1.72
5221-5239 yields 1.77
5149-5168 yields 1.79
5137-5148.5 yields 1.82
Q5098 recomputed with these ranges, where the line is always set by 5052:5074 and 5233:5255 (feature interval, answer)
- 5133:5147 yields 1.3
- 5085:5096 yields 0.9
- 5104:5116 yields 0.6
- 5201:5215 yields 0.8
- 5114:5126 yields 1.0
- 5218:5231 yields -0.1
